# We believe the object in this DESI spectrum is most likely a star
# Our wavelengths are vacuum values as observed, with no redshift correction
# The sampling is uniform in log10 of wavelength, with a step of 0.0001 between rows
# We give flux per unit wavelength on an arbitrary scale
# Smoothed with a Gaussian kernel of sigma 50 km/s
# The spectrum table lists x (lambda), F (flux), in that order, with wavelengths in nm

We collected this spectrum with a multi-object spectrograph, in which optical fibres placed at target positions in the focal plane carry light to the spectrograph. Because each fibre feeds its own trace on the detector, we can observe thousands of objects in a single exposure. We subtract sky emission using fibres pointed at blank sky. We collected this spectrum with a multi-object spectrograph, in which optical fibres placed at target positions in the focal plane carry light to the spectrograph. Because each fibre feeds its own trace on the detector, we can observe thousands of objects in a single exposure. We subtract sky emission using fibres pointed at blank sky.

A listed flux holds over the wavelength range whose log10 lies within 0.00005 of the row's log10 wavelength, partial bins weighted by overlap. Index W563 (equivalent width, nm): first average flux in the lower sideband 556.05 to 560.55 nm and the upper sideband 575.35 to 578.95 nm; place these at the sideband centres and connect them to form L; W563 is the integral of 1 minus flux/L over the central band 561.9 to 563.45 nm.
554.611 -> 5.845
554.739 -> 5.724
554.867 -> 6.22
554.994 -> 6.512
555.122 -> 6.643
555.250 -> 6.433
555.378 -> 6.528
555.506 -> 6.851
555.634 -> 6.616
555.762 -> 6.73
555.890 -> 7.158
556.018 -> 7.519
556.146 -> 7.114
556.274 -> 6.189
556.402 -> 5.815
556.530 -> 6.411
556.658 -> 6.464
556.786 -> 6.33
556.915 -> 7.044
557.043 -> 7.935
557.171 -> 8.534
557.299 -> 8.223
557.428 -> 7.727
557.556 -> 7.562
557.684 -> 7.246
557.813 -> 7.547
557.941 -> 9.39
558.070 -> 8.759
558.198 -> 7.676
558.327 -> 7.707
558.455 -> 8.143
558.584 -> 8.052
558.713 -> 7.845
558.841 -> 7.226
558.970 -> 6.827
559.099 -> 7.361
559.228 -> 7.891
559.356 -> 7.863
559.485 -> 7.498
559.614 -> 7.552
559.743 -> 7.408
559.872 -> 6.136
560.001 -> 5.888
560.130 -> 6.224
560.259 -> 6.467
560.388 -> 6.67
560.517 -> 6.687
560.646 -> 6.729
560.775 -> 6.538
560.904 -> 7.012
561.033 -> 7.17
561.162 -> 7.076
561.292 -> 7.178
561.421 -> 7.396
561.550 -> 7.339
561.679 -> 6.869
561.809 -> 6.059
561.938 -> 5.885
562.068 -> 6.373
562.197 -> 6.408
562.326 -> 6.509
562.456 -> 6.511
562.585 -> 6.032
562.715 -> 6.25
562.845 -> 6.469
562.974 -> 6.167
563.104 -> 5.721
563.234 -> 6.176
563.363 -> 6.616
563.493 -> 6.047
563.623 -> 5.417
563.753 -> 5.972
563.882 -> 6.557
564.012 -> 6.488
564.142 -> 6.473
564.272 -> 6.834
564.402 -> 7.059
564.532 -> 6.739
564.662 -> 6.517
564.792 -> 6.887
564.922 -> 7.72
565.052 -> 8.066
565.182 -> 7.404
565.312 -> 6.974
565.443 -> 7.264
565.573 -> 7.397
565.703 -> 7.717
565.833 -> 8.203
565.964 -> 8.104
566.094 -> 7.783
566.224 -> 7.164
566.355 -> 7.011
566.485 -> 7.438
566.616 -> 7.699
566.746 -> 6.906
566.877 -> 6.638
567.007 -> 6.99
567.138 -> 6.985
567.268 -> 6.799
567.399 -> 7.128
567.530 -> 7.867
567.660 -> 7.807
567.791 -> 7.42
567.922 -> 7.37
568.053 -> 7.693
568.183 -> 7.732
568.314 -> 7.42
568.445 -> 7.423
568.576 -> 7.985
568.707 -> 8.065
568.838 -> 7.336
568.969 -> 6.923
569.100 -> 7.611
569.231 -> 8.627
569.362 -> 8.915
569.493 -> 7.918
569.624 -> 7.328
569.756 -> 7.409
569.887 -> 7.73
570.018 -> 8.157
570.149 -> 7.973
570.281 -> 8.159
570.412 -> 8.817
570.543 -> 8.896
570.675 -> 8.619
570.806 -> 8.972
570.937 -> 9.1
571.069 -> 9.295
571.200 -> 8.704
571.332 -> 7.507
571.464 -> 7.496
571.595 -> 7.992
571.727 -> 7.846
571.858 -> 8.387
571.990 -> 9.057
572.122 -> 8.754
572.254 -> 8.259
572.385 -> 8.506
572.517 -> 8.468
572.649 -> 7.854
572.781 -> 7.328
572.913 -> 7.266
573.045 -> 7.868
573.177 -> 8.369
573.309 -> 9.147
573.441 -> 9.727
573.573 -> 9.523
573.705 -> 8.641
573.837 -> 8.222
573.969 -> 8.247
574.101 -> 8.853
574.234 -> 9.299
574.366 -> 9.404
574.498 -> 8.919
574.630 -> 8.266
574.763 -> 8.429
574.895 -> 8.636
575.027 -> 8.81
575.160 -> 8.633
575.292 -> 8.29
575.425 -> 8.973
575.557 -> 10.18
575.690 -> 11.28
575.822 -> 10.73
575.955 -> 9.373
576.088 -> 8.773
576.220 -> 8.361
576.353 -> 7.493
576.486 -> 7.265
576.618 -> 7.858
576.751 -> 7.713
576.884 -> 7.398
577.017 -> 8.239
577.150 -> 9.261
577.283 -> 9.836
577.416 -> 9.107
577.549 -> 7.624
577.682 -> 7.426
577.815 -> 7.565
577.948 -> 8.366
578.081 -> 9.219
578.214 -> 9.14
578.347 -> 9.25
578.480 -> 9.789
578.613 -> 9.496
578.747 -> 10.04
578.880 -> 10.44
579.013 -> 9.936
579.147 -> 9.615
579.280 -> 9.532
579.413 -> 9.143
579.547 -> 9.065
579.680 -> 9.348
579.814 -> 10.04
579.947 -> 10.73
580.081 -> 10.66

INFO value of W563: 0.285 nm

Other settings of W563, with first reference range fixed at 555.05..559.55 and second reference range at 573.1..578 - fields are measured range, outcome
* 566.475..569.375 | 0.231 nm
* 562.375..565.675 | 0.506 nm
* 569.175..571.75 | 0.014 nm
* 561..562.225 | 0.141 nm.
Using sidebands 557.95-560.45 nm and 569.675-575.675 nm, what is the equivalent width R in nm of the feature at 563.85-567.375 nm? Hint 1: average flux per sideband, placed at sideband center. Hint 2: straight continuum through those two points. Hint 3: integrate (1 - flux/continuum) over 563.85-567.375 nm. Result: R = 0.33 nm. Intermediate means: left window 7.37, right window 8.53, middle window 7.18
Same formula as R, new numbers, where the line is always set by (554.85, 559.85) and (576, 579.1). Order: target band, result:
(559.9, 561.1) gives 0.15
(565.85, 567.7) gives 0.14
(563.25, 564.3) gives 0.20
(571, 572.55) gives -0.01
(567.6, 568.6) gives 0.06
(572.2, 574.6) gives -0.04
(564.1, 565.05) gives 0.10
